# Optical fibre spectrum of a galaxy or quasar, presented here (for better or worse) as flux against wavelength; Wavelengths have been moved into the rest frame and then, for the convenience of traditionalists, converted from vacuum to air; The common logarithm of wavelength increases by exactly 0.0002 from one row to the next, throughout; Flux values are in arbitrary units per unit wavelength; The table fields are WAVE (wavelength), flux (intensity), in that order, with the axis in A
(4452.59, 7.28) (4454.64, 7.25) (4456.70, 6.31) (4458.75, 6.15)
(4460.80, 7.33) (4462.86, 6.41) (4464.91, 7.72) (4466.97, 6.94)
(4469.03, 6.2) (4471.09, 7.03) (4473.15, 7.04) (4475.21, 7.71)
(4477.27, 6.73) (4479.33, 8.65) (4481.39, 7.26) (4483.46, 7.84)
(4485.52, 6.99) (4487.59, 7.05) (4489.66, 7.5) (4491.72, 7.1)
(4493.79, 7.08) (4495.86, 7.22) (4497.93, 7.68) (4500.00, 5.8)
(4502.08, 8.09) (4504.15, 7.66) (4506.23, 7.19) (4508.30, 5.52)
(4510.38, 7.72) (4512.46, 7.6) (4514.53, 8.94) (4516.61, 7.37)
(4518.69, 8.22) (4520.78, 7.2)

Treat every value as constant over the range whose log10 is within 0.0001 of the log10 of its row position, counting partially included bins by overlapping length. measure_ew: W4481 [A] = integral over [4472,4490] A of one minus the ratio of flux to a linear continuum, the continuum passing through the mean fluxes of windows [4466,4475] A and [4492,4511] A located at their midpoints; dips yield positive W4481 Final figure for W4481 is -1.2 A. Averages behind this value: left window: 6.88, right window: 7.09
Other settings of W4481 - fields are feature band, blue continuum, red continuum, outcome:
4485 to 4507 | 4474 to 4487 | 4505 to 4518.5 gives 0.8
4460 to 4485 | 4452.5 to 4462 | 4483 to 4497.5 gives -0.8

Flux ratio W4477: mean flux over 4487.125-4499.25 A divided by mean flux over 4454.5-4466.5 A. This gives 1.1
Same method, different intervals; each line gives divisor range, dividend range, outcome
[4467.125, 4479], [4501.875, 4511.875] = 1.02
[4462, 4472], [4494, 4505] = 1.06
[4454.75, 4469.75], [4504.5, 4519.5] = 1.11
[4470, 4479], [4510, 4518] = 1.10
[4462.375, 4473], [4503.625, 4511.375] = 1.01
